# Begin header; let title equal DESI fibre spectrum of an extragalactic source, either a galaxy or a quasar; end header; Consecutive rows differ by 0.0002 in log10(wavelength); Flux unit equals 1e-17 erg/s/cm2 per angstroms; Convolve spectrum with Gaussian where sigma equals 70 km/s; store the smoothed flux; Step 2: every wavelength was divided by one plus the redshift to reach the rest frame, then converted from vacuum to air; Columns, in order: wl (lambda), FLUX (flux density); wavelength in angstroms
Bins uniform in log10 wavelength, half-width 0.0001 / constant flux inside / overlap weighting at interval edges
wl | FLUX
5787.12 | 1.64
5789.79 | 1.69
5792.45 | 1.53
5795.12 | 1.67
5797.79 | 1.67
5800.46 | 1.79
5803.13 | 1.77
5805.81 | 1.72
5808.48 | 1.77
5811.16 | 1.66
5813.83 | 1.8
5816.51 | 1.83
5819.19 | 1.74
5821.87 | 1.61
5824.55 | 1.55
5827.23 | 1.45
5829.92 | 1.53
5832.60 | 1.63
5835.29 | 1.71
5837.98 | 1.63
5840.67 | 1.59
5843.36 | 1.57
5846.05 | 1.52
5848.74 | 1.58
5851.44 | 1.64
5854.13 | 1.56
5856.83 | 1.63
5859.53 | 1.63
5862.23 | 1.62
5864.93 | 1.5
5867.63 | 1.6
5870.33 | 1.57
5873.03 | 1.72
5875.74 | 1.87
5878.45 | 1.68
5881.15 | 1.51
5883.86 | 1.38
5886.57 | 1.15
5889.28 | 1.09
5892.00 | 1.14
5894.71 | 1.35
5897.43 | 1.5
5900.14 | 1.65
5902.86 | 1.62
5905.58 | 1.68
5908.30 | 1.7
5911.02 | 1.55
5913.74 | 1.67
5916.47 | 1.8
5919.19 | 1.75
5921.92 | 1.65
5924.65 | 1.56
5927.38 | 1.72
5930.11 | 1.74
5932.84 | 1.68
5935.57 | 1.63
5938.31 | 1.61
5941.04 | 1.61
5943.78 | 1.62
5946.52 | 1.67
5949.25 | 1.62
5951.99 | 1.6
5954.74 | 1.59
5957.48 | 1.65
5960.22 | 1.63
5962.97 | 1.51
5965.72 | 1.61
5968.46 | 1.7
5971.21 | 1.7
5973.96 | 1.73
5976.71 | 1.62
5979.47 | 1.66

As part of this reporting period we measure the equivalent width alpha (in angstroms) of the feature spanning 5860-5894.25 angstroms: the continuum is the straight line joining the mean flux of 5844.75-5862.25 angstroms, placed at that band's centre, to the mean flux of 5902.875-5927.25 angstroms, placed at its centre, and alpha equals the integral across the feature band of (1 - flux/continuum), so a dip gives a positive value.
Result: 2.9 angstroms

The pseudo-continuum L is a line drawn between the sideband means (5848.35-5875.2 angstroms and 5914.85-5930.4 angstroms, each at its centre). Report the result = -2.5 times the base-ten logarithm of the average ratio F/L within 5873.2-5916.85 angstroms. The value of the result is 0.10 mag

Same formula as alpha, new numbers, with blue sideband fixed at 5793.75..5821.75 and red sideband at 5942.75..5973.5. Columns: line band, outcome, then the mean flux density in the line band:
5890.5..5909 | 1.78 angstroms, 1.51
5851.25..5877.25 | 0.95 angstroms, 1.63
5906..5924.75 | -0.18 angstroms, 1.68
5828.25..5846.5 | 1.24 angstroms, 1.6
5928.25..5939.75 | -0.13 angstroms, 1.67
